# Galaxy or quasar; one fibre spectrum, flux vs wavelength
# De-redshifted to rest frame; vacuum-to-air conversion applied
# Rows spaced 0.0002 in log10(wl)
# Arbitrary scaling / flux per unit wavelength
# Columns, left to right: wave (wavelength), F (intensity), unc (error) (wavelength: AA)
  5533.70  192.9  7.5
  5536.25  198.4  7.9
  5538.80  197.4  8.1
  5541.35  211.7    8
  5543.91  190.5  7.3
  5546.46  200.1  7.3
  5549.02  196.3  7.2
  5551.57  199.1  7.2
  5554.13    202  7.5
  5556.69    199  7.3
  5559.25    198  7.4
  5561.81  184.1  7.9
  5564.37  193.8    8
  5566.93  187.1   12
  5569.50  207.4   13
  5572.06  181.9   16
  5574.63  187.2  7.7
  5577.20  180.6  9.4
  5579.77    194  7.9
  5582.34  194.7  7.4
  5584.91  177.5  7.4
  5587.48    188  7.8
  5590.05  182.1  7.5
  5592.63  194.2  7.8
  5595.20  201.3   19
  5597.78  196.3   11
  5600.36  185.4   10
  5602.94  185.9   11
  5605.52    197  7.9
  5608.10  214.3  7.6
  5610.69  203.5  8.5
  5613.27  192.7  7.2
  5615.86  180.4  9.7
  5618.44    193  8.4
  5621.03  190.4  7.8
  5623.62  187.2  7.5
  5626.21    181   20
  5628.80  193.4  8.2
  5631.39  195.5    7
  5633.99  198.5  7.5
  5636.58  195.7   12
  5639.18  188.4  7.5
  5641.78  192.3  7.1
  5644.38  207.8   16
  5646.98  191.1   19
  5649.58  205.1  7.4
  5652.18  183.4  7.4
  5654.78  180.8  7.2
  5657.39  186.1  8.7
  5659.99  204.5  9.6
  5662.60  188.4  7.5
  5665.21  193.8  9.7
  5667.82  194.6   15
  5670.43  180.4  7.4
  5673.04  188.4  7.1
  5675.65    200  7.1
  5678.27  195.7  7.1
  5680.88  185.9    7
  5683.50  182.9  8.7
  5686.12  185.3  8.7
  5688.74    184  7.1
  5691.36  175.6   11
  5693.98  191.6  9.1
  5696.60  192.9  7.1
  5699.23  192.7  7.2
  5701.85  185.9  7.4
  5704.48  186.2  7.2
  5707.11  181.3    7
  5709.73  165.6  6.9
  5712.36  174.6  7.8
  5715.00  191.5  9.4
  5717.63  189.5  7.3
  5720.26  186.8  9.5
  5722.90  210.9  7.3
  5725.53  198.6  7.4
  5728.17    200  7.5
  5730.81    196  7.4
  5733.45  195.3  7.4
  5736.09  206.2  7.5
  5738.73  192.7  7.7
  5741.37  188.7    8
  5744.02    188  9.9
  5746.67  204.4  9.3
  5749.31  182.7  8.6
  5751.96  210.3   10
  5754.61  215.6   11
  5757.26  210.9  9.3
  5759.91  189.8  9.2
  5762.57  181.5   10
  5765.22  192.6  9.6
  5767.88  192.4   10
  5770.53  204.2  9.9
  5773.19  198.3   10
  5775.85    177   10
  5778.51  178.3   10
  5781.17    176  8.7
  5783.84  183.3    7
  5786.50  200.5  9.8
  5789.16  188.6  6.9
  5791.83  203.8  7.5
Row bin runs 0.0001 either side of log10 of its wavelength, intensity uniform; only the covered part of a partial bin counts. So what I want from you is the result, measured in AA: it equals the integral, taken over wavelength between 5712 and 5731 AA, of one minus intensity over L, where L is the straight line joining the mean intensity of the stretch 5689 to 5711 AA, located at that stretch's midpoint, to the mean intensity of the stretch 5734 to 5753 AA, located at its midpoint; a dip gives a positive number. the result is -0.4 AA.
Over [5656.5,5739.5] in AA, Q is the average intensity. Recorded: 190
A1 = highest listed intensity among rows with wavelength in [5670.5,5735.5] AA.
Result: 210.9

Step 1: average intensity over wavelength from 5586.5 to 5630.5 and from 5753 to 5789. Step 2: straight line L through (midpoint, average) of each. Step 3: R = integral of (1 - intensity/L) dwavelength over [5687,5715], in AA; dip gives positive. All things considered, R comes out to 1.3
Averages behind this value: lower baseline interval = 192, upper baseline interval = 192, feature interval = 183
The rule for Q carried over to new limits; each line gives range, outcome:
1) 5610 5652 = 193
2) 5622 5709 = 190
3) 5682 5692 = 182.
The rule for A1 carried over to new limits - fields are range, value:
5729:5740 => 206.2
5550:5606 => 207.4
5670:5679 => 200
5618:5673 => 207.8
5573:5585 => 194.7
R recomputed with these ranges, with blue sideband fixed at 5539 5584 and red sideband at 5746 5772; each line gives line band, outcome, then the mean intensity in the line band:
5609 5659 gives 0.9 AA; 192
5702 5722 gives 1.5 AA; 183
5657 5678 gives 0.4 AA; 192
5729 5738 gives 0.0 AA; 199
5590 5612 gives -0.1 AA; 196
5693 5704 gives 0.4 AA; 190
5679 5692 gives 0.9 AA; 184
